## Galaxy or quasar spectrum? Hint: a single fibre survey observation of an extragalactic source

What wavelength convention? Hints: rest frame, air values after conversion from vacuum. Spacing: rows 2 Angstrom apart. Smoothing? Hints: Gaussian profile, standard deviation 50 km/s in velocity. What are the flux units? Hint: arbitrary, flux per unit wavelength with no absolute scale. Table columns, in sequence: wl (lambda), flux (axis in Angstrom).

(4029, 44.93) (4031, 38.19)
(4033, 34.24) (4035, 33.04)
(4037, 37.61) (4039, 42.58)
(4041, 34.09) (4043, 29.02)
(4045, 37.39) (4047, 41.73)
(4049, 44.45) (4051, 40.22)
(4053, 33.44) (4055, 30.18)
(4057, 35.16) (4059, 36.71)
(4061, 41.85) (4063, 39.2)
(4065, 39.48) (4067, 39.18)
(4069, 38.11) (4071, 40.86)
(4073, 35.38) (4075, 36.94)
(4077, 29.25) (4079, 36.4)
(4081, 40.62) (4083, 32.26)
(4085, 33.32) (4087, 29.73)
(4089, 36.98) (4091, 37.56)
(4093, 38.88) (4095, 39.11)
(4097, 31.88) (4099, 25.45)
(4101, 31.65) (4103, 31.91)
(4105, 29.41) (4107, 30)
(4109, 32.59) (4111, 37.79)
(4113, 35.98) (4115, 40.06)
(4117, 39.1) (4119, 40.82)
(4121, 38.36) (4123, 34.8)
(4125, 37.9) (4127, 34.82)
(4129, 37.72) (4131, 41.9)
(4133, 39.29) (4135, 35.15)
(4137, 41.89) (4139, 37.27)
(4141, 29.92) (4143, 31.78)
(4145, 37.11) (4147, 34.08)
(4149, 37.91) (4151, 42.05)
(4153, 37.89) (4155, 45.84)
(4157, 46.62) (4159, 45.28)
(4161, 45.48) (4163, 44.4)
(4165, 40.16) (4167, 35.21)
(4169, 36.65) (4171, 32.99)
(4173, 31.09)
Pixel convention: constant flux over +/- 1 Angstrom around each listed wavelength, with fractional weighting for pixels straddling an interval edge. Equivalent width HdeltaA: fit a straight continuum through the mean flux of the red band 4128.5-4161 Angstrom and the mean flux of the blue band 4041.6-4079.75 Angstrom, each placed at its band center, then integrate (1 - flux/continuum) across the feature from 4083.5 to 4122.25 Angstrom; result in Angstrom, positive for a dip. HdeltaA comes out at 3.4 Angstrom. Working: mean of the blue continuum 37.1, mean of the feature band 34.7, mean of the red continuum 39.1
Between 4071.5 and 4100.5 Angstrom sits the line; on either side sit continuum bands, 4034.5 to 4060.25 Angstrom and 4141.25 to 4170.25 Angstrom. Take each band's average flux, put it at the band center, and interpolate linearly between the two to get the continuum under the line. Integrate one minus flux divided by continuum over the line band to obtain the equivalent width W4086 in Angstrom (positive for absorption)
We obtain 2.4 Angstrom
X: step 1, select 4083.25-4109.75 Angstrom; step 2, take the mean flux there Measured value 32.9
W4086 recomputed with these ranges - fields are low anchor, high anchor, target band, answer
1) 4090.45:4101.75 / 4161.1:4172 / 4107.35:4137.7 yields -1.7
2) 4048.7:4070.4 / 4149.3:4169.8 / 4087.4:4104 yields 2.2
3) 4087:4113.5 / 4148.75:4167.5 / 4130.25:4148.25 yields 1.4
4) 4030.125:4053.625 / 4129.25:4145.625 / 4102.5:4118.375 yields 0.9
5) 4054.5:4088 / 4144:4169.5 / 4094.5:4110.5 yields 2.7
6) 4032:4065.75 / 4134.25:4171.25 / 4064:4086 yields 0.6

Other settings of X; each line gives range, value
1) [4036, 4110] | 35.7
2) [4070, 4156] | 36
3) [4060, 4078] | 37.8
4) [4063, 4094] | 36.4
